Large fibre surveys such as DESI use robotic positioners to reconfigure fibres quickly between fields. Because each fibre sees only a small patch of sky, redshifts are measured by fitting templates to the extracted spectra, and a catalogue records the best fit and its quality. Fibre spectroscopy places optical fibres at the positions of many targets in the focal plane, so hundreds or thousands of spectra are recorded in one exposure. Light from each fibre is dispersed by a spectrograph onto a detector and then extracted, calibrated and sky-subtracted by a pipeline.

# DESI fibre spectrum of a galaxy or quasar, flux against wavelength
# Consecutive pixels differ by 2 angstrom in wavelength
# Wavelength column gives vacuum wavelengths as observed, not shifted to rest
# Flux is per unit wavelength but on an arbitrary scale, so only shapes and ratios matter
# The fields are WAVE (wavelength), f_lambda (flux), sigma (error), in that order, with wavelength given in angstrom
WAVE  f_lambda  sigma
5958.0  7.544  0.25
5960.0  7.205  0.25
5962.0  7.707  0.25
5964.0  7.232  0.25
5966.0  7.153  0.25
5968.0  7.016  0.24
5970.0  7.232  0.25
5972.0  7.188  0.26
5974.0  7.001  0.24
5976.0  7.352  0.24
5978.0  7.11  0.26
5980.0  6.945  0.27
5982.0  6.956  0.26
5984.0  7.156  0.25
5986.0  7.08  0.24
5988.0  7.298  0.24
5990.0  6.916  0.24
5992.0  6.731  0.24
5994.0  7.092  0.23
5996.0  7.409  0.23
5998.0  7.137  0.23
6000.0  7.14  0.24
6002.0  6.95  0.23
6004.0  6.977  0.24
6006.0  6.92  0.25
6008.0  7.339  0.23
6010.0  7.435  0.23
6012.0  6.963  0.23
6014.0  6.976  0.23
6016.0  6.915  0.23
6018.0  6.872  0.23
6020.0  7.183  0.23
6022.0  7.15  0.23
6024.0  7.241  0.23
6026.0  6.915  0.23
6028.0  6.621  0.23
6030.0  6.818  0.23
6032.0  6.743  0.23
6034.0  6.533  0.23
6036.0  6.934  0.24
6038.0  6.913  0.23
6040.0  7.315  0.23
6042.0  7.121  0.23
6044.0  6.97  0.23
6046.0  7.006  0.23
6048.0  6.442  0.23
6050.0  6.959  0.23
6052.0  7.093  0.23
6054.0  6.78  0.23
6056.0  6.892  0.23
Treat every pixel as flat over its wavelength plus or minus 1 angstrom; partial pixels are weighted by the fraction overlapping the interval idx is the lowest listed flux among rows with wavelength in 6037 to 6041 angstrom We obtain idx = 6.913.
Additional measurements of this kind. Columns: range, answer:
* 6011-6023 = 6.872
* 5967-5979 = 7.001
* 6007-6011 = 7.339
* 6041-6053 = 6.442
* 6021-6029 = 6.621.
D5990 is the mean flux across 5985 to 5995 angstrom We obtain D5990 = 7.02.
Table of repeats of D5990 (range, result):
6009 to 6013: 7.2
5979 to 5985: 7.02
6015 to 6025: 7.07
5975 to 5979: 7.23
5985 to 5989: 7.19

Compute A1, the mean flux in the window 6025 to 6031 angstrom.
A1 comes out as 6.78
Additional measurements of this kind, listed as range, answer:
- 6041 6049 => 6.88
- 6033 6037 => 6.73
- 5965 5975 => 7.12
